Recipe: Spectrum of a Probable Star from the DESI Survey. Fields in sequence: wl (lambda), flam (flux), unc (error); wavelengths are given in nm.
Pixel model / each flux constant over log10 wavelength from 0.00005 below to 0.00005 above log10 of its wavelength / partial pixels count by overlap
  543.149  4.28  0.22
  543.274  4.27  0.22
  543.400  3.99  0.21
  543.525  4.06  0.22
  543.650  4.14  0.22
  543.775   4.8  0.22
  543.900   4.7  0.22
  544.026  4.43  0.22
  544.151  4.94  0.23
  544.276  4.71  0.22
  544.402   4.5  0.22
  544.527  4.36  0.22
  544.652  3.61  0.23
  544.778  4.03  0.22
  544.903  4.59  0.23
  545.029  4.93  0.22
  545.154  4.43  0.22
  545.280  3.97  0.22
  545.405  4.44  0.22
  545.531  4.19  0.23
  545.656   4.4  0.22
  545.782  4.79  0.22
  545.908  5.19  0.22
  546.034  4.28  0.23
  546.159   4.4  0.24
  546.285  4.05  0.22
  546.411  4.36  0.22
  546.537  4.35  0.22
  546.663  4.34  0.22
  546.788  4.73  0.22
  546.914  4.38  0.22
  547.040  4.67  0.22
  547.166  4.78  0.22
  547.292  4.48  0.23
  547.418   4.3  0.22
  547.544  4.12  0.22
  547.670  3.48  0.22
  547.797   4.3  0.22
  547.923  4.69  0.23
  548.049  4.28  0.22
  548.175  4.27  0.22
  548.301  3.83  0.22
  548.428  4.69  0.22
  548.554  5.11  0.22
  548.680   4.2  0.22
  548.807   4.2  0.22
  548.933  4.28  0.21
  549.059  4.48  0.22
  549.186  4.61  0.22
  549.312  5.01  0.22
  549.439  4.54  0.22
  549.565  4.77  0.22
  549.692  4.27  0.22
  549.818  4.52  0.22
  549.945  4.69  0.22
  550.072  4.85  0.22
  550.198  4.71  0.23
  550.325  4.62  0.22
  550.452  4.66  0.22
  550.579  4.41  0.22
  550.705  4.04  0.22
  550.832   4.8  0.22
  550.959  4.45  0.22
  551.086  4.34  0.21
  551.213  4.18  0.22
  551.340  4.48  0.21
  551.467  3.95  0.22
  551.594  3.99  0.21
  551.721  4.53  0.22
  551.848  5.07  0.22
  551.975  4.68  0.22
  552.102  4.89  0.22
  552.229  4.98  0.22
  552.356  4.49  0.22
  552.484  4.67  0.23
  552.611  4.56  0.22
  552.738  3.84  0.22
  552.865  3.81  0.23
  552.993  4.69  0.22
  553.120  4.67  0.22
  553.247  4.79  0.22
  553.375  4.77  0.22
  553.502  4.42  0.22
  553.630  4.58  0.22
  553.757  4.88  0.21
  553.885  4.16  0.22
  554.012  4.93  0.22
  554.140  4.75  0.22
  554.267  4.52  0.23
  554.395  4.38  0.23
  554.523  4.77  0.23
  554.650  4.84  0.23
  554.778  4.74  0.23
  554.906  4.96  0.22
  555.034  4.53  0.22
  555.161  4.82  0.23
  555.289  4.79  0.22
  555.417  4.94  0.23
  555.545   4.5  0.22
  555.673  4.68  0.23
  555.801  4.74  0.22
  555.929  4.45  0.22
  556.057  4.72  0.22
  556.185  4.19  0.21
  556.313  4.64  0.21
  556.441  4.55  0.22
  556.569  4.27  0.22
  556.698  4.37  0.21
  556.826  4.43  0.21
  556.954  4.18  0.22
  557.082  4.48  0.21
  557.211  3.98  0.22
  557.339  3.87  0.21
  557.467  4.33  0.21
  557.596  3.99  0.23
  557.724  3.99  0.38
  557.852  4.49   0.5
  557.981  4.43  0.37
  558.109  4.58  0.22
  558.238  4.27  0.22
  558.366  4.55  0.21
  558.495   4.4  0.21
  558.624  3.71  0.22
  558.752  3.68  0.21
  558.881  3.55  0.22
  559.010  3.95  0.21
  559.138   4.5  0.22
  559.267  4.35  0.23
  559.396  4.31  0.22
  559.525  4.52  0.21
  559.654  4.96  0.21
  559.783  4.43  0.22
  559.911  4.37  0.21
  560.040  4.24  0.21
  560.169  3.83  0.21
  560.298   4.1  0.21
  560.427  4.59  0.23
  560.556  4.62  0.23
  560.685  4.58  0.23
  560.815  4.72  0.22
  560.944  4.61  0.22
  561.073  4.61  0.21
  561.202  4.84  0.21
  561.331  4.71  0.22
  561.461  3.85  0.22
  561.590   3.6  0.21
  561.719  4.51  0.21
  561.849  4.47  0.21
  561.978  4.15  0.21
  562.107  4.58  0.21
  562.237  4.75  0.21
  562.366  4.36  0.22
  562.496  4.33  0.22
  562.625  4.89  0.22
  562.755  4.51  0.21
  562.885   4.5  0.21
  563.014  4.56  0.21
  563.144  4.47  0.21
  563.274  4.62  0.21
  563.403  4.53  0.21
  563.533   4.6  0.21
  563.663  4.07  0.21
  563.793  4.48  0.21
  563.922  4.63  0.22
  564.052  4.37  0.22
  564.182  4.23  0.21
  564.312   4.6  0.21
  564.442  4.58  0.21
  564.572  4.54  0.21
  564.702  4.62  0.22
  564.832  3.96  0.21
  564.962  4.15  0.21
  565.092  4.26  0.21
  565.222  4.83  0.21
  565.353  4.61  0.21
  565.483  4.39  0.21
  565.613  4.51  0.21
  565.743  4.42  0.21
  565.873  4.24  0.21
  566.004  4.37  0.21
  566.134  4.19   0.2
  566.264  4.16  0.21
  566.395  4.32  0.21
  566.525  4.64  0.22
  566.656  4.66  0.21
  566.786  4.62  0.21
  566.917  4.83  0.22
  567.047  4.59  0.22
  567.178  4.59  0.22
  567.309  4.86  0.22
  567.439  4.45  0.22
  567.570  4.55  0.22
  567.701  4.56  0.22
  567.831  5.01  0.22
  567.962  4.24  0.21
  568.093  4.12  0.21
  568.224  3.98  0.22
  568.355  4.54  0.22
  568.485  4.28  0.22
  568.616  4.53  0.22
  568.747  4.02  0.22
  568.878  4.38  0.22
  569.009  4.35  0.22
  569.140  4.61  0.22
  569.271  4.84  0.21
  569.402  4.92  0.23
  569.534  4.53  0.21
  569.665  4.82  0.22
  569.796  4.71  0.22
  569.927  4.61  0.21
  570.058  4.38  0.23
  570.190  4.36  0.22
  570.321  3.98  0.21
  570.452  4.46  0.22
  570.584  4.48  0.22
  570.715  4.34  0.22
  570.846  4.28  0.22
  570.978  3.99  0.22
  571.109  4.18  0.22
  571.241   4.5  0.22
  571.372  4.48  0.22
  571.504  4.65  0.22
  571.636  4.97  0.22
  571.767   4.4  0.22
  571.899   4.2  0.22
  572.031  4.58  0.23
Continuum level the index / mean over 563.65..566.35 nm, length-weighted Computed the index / 4.4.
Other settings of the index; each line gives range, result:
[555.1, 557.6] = 4.45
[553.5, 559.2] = 4.43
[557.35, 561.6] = 4.31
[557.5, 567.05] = 4.4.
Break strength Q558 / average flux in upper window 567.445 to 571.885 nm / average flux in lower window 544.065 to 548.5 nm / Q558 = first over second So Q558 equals 1.01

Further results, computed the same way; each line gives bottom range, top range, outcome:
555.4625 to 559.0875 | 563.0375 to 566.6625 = 1.03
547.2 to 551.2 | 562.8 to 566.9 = 1.00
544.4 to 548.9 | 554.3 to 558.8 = 1.01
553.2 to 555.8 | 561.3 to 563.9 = 0.94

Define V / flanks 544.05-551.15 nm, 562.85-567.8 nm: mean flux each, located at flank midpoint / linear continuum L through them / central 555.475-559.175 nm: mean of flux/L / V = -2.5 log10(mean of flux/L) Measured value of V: 0.04 mag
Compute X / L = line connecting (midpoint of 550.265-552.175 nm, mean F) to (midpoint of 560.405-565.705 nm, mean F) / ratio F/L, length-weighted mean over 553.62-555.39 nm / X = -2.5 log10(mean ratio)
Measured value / -0.05 mag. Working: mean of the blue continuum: 4.48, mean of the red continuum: 4.47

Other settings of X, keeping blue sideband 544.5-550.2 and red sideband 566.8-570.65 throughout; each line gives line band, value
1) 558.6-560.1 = 0.06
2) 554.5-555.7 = -0.07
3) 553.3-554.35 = -0.04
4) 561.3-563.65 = 0.01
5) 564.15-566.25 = 0.02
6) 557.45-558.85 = 0.07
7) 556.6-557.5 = 0.06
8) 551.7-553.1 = -0.03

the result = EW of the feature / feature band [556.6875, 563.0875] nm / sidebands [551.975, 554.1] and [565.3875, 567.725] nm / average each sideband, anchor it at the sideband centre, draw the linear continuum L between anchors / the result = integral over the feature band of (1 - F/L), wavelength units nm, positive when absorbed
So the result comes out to 0.27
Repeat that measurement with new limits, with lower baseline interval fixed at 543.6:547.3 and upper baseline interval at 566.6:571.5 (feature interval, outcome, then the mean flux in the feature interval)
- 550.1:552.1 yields 0.00 nm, 4.48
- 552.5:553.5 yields 0.00 nm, 4.46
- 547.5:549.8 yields 0.03 nm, 4.4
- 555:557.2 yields -0.03 nm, 4.53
